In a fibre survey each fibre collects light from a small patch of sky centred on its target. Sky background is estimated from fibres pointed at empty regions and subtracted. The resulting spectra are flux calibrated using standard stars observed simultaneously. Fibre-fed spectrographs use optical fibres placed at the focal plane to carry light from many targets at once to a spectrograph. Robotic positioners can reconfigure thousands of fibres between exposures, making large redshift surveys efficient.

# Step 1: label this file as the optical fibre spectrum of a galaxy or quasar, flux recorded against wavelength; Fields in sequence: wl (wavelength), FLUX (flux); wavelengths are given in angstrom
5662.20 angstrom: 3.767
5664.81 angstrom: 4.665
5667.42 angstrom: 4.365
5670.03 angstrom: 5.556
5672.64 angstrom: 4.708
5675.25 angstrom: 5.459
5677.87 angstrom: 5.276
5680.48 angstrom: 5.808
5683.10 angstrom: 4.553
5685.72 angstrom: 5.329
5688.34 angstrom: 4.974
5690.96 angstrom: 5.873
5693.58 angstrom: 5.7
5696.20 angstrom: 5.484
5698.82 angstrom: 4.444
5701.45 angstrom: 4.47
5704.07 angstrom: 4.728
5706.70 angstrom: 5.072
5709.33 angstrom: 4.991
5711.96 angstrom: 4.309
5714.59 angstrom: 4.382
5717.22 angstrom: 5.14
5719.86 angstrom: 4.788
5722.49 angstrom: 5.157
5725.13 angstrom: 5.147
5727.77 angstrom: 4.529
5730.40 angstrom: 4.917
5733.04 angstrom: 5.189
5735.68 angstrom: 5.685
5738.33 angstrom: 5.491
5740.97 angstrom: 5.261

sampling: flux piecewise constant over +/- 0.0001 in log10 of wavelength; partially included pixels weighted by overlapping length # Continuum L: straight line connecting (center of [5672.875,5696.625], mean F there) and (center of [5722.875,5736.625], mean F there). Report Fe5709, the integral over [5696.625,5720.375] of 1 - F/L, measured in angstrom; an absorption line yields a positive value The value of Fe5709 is 2.2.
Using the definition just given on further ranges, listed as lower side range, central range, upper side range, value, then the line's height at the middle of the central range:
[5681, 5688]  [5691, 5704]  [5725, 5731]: -0.3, 4.97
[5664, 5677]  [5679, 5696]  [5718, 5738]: -1.3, 5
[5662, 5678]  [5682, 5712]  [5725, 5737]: -0.4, 4.97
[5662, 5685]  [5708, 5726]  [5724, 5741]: 1.0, 5.12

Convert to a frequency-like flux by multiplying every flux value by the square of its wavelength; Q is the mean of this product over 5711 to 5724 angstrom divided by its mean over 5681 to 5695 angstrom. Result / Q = 0.91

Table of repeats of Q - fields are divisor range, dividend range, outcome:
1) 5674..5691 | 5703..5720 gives 0.91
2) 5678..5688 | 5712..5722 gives 0.92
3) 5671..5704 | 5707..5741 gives 0.98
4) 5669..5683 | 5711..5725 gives 0.92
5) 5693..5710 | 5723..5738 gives 1.04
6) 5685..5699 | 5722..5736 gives 0.95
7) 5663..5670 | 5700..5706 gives 1.01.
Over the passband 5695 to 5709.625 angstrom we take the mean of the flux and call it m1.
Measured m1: 4.85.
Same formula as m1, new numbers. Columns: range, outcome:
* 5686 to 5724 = 4.98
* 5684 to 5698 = 5.41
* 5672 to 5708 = 5.14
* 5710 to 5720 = 4.66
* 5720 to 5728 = 4.98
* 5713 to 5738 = 5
